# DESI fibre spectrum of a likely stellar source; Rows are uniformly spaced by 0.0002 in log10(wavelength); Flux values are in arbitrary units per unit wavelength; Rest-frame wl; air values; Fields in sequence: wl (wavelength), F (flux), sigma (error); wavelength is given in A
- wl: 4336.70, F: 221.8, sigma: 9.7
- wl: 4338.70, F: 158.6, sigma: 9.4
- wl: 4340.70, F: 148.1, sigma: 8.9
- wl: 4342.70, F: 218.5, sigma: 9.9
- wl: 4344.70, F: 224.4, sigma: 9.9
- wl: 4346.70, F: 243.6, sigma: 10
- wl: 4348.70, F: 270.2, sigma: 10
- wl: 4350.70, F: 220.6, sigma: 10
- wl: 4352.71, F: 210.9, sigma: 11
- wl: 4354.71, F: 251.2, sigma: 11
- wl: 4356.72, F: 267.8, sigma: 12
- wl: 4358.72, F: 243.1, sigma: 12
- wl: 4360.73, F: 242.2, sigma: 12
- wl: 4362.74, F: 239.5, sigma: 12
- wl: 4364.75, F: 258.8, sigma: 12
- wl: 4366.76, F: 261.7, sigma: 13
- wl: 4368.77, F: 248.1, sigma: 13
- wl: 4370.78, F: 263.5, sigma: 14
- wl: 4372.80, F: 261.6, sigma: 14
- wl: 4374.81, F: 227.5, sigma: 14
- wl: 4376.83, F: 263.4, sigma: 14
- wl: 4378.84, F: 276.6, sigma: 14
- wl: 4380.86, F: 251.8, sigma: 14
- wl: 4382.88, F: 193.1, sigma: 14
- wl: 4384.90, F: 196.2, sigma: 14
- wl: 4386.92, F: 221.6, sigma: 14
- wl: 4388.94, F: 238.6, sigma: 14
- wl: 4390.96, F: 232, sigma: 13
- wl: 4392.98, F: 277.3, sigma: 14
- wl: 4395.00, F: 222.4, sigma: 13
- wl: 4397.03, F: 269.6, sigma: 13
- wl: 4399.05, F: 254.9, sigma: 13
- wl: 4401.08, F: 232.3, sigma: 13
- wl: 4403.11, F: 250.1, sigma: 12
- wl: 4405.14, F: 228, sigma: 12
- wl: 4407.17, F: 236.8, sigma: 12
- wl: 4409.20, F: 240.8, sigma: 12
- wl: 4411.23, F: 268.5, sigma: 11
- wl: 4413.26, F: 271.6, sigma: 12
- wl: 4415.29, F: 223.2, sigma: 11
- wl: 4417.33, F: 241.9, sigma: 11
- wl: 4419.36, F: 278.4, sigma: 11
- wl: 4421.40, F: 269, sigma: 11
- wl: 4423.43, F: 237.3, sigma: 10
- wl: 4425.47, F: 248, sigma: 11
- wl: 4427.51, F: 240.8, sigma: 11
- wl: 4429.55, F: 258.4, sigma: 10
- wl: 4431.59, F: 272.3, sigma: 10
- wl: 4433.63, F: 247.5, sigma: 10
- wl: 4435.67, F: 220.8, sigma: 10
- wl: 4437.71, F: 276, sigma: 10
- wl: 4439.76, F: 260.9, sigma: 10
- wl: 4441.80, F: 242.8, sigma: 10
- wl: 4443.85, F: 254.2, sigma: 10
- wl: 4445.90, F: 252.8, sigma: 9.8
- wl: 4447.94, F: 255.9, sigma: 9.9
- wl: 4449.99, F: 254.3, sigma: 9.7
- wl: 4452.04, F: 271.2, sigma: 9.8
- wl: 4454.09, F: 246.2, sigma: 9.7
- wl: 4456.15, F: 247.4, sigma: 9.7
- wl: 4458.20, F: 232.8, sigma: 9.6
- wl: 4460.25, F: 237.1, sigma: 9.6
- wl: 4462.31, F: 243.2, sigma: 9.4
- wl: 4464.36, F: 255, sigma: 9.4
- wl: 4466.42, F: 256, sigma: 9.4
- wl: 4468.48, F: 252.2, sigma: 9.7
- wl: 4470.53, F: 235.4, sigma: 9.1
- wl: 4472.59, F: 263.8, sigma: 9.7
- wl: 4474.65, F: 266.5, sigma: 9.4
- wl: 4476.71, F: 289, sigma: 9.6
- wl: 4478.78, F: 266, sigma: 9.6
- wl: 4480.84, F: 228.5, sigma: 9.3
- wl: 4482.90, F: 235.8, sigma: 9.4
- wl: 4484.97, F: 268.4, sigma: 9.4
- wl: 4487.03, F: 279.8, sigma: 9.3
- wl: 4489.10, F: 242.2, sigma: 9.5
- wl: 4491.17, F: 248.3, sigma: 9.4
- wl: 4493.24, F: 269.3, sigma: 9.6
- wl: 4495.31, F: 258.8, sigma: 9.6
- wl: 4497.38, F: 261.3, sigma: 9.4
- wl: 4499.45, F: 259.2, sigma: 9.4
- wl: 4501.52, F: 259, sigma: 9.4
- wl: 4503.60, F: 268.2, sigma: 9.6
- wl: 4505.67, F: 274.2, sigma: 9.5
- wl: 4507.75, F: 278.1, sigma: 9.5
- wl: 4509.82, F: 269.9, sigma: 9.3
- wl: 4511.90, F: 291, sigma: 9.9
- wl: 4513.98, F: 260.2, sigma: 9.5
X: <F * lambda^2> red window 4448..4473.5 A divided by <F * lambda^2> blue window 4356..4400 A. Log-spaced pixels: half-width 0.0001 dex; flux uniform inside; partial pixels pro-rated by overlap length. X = 1.1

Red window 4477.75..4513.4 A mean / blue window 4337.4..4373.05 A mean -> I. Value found 1.1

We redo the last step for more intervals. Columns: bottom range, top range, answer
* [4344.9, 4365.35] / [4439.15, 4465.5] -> 1.03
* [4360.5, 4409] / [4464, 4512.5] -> 1.07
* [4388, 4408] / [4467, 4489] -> 1.06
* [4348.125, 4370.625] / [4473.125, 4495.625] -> 1.05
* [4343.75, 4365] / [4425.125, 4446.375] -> 1.04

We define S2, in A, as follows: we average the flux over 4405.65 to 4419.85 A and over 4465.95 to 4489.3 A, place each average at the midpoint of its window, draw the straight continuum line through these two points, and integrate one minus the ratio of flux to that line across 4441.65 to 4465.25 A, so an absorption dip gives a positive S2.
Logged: 0.5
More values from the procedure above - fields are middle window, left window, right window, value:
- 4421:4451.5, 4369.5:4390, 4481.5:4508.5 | -0.3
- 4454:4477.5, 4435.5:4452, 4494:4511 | 0.7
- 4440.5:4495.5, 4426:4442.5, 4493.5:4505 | 0.8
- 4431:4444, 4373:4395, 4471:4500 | -0.2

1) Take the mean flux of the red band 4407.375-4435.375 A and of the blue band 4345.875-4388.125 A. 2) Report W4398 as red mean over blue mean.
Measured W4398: 1.04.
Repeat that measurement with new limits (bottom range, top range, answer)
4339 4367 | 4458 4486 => 1.08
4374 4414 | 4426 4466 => 1.04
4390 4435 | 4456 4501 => 1.02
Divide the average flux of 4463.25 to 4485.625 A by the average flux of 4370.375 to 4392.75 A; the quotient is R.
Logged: 1.07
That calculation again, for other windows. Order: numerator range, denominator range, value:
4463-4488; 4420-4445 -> 1.02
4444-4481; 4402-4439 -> 1.01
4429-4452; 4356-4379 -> 1.01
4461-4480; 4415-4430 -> 1.03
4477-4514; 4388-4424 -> 1.06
